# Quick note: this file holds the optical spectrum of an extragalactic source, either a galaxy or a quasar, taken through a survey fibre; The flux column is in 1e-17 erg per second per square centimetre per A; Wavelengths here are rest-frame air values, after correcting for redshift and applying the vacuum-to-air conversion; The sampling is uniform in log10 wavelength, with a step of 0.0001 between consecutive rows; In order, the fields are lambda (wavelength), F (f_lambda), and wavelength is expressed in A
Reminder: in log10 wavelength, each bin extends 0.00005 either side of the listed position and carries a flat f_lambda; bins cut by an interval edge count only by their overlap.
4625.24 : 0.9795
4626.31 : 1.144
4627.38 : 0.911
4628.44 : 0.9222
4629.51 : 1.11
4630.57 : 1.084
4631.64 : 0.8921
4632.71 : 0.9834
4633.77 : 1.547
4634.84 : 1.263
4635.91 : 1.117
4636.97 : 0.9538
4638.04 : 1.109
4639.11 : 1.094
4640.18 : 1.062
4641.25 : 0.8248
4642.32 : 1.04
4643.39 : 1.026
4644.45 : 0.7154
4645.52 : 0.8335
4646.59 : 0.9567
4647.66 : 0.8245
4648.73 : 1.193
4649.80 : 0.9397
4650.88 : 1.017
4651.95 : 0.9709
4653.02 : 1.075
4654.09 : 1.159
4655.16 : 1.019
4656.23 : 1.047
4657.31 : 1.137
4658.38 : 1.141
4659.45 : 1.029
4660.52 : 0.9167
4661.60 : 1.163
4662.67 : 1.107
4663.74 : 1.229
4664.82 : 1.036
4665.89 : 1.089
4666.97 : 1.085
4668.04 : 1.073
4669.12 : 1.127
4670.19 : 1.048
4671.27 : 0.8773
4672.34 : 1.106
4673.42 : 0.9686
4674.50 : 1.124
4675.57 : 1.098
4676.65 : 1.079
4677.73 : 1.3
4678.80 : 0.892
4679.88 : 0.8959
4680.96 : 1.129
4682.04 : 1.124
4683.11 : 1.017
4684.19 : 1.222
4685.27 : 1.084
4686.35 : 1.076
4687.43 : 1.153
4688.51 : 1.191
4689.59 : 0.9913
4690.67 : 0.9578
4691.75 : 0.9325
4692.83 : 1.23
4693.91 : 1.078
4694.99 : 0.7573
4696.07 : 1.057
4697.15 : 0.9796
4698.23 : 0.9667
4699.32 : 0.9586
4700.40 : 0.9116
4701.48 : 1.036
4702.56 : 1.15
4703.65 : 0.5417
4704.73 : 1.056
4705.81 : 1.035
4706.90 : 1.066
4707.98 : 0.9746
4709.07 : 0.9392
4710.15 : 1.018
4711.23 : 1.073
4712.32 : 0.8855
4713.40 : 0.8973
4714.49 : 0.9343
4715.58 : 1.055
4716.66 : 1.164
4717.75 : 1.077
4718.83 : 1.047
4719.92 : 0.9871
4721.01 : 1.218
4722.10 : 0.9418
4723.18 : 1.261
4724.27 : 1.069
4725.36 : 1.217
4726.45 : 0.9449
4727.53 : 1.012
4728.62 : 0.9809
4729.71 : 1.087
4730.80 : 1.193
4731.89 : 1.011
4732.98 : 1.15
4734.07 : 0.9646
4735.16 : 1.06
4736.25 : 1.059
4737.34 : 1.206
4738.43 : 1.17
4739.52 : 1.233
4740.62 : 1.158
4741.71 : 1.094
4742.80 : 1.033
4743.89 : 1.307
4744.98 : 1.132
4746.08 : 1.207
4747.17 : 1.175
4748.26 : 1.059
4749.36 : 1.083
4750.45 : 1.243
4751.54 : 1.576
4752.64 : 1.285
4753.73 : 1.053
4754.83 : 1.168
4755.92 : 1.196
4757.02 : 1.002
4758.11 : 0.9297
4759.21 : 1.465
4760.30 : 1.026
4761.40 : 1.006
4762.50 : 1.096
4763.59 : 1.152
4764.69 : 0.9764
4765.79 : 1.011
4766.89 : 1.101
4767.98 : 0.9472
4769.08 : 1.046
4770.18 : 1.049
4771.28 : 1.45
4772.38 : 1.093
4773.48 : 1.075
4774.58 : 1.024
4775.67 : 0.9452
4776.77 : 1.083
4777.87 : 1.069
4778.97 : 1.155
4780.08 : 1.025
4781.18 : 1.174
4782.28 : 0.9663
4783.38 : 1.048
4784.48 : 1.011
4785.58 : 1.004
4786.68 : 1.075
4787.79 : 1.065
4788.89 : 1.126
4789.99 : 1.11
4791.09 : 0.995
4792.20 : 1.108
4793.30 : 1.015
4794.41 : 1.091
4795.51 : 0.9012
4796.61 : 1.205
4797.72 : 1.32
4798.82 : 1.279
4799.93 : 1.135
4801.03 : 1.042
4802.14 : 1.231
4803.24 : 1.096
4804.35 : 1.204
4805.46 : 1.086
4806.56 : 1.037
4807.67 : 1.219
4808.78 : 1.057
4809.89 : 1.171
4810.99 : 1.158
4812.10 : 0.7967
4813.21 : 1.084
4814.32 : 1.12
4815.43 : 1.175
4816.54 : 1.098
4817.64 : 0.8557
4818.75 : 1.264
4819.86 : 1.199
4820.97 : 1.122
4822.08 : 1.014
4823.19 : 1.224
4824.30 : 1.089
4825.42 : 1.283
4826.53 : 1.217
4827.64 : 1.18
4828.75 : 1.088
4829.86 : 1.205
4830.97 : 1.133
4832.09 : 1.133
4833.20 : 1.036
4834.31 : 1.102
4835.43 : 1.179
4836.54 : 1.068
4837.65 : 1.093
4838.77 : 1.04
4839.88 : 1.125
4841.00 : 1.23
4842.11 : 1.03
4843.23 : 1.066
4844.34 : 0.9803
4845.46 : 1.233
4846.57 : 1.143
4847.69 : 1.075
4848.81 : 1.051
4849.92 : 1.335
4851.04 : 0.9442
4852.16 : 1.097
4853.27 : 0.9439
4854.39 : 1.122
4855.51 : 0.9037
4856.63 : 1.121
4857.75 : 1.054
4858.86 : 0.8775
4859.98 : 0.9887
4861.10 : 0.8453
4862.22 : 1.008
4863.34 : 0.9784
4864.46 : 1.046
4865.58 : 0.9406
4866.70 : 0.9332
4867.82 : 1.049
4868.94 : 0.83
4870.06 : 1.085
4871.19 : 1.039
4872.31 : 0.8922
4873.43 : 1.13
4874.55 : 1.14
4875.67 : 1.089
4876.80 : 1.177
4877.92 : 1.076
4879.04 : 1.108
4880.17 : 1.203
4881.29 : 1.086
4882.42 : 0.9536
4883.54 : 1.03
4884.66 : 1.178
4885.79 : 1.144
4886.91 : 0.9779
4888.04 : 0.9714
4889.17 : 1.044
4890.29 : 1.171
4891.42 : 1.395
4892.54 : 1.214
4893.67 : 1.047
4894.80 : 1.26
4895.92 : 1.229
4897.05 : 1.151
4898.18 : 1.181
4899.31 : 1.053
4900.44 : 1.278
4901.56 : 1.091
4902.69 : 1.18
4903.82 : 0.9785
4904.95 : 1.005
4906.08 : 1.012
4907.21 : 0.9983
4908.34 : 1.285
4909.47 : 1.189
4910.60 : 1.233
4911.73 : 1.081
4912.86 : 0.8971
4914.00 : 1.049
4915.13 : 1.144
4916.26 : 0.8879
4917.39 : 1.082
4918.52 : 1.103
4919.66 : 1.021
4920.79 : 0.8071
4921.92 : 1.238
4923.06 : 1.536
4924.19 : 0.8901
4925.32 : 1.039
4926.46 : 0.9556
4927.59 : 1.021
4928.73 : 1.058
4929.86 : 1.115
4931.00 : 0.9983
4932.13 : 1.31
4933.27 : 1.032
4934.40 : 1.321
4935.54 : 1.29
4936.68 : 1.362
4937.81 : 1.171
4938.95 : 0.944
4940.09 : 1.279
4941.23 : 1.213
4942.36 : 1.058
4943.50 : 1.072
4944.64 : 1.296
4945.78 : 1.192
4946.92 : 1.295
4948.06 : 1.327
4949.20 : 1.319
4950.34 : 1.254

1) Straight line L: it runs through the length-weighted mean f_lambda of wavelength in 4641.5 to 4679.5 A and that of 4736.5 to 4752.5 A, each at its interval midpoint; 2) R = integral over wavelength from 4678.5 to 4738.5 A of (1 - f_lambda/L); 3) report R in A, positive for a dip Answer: 4.7 A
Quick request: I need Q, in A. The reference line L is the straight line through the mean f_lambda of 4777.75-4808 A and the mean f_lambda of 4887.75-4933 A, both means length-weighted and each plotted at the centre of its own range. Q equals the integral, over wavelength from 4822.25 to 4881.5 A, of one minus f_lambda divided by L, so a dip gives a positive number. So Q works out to 1.42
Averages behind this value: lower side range 1.1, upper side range 1.11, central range 1.08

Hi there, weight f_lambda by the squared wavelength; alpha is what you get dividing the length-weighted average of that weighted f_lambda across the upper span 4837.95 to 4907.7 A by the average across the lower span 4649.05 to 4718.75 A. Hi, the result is 1.1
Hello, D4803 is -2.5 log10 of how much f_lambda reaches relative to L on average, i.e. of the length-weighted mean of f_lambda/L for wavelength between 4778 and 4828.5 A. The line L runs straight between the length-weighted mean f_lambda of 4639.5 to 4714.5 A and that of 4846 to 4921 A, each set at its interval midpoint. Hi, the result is -0.05 mag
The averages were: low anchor 1.02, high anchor 1.07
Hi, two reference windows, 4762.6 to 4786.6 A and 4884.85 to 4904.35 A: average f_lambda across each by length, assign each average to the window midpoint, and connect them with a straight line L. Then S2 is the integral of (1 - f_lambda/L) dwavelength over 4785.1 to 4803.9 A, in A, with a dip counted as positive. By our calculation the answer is -0.5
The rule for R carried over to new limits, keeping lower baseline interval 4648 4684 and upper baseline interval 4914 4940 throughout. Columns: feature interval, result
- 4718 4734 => 0.00 A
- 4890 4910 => -0.85 A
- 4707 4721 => 0.78 A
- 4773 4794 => 0.56 A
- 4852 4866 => 1.34 A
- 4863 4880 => 0.93 A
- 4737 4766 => -1.89 A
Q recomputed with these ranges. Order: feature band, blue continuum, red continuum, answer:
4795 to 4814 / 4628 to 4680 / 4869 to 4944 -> -0.62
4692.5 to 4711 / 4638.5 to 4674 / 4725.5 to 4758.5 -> 1.66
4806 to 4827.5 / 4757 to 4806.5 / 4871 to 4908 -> -0.40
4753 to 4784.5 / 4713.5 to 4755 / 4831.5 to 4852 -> 0.86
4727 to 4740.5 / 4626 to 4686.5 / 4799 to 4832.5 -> -0.10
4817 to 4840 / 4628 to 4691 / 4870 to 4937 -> -0.73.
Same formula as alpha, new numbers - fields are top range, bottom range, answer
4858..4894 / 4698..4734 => 1.10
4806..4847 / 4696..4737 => 1.14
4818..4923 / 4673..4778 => 1.08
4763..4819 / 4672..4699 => 1.08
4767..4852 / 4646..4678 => 1.11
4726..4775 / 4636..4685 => 1.11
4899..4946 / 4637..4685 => 1.19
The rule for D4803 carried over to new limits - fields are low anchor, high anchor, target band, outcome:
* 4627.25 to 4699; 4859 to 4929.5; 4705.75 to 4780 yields -0.037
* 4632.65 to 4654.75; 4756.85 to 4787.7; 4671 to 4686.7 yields -0.025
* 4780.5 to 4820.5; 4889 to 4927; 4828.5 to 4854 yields 0.001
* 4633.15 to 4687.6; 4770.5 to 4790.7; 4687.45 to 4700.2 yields 0.057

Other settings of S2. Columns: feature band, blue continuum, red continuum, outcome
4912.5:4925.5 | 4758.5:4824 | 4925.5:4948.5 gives 1.0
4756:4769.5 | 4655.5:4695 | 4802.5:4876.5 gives 0.1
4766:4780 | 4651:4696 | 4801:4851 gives 0.2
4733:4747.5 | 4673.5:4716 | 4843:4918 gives -1.5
